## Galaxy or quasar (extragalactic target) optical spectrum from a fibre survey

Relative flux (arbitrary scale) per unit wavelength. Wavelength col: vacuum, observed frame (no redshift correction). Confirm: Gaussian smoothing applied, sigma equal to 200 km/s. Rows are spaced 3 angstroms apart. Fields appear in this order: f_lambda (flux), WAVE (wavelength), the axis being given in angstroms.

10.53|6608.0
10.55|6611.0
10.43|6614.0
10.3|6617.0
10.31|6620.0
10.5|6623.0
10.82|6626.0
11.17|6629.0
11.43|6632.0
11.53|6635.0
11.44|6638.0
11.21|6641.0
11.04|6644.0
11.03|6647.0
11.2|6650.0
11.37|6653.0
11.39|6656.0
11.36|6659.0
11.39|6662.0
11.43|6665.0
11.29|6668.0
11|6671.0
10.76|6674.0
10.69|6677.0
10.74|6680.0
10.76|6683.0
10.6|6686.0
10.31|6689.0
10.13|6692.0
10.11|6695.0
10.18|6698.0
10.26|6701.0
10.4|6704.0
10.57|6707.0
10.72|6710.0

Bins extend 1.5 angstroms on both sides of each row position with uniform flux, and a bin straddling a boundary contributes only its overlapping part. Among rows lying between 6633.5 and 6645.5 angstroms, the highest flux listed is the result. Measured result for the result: 11.53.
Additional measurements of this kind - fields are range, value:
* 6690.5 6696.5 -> 10.13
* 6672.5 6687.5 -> 10.76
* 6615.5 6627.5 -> 10.82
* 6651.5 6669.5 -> 11.43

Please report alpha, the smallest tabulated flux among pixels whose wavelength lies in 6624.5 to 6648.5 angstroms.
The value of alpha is 10.82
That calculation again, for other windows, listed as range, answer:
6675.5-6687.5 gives 10.6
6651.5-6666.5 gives 11.36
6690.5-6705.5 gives 10.11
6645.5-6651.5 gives 11.03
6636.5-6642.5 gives 11.21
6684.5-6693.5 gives 10.13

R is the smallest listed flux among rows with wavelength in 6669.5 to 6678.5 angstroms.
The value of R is 10.69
